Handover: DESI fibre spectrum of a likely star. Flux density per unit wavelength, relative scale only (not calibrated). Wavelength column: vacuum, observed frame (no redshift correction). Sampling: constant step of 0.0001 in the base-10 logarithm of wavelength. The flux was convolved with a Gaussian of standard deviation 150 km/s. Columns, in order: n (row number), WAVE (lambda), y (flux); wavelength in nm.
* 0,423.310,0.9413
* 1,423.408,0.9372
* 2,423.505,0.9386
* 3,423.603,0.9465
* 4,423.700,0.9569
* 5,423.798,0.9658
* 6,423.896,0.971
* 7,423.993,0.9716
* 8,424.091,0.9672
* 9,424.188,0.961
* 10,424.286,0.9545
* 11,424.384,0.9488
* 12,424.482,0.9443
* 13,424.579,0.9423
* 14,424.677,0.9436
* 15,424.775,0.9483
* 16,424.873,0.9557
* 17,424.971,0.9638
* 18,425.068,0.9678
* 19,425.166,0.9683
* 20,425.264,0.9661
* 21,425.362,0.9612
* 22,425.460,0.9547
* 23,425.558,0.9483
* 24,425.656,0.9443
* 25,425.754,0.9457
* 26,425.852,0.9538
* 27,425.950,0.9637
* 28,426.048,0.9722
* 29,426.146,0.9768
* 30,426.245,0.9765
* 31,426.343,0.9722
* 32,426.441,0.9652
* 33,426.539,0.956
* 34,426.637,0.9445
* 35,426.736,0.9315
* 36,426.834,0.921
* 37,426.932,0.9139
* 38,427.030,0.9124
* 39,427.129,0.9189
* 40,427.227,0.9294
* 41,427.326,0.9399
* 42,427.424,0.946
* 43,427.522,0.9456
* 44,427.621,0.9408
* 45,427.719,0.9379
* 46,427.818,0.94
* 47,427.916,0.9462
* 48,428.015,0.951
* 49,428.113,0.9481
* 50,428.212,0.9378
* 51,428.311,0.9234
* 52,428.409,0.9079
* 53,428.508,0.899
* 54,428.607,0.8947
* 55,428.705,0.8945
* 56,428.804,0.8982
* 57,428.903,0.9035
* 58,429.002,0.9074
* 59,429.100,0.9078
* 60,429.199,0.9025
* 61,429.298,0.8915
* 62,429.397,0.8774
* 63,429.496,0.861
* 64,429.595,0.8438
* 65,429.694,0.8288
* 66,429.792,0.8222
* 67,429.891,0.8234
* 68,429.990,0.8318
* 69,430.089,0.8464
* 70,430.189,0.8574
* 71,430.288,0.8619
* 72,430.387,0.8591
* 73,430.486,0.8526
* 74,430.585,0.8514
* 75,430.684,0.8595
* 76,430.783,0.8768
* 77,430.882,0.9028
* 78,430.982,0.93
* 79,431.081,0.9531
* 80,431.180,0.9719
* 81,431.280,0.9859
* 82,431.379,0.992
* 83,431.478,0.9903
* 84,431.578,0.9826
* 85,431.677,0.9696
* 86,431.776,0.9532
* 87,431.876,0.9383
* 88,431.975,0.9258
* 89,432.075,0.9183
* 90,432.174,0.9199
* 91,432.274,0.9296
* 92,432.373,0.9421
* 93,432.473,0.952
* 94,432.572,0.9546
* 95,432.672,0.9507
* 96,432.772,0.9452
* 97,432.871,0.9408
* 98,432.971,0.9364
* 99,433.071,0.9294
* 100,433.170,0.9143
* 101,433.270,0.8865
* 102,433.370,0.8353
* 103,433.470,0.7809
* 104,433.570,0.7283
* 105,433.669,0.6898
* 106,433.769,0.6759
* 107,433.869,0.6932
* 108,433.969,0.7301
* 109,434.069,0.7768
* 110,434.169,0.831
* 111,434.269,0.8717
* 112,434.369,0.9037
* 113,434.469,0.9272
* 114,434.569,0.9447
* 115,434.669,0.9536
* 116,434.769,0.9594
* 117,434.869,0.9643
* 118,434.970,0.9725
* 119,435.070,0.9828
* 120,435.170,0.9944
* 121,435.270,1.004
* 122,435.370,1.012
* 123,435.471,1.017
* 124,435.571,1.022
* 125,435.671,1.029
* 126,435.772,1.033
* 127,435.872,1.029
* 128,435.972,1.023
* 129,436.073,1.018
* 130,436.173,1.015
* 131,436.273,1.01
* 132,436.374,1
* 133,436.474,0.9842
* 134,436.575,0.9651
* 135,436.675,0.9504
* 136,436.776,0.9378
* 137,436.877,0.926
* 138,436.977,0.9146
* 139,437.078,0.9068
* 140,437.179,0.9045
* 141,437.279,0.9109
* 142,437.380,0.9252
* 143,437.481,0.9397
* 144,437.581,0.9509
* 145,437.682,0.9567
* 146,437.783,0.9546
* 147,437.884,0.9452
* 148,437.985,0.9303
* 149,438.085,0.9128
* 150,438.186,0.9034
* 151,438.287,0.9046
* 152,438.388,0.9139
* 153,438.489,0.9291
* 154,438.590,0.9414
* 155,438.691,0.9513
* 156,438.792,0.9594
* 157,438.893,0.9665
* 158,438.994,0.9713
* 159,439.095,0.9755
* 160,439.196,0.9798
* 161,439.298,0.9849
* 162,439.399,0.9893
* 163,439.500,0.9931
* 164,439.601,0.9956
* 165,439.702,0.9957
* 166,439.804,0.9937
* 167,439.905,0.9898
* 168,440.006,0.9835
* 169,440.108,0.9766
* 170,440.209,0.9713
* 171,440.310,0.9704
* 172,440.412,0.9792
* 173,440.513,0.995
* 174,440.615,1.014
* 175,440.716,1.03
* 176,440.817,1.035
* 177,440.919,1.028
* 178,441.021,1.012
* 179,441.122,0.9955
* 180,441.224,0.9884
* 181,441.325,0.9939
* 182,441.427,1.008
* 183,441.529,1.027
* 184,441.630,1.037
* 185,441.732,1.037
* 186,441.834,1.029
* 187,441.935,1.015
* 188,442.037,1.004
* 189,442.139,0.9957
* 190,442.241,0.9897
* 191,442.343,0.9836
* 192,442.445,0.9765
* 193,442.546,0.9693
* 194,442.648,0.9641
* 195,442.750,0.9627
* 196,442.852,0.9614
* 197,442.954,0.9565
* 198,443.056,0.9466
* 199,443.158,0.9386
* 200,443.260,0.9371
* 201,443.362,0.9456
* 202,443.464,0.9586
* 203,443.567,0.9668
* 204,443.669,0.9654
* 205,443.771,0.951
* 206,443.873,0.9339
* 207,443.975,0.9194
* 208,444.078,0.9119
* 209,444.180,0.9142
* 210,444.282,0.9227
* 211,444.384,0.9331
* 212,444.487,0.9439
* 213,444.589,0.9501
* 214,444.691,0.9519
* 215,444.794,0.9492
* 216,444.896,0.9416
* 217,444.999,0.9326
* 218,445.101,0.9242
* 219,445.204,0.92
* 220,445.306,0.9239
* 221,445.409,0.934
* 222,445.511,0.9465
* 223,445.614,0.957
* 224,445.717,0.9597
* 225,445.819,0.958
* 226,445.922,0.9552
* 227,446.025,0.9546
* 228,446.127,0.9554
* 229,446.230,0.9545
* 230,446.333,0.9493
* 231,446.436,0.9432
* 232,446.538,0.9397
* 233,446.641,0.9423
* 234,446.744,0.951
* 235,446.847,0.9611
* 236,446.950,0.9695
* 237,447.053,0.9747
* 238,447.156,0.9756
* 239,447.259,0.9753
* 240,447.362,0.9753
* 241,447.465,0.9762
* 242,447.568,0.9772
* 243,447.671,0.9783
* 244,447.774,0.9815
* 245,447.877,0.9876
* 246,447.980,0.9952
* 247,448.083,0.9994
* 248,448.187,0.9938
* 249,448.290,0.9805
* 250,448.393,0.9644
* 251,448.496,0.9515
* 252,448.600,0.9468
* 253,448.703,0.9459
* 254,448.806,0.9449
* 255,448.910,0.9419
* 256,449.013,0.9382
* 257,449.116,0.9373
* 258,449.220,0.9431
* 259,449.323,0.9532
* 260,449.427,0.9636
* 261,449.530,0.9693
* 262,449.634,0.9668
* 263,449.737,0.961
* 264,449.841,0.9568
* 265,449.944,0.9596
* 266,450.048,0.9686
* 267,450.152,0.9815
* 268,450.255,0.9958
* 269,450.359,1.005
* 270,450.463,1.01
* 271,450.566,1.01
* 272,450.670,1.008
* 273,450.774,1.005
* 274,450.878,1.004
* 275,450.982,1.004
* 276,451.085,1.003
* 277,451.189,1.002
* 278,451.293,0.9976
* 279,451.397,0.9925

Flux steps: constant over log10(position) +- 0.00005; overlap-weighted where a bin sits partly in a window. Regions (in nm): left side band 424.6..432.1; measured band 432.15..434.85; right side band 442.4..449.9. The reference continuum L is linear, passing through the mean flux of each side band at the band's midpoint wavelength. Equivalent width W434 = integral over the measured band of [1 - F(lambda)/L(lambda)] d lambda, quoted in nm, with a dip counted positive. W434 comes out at 0.178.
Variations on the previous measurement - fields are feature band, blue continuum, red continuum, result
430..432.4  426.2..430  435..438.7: 0.03 nm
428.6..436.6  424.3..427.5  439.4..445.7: 0.38 nm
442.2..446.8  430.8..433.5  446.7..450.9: 0.07 nm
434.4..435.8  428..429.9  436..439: -0.08 nm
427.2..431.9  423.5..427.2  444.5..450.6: 0.23 nm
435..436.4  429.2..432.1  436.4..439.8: -0.12 nm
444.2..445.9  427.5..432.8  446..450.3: 0.03 nm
